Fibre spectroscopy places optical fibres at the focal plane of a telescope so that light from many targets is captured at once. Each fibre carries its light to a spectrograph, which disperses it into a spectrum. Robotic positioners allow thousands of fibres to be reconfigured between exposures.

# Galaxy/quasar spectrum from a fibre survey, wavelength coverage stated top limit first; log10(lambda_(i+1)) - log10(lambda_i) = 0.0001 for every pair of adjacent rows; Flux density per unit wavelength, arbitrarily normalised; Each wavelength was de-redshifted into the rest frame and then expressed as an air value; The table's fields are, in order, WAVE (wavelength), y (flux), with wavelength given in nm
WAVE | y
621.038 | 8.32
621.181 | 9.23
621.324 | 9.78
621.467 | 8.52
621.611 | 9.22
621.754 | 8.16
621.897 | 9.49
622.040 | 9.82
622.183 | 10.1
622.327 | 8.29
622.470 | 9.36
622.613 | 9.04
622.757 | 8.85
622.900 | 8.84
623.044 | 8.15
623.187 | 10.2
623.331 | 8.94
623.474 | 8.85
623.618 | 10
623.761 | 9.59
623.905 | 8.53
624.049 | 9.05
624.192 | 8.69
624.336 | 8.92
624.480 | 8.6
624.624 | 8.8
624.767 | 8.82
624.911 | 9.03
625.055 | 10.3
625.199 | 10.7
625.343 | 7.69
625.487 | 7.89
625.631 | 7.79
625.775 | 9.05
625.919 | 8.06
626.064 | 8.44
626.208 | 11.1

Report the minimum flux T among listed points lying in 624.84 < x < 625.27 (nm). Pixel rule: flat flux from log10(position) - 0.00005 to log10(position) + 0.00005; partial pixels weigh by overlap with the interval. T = 9.03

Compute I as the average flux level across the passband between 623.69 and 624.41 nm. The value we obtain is 8.95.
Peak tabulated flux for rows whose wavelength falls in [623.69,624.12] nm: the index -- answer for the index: 9.59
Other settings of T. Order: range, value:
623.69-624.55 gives 8.53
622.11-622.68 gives 8.29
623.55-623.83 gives 9.59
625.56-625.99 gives 7.79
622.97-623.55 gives 8.15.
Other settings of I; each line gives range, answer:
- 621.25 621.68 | 9.16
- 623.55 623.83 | 9.82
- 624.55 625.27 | 9.53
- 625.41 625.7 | 7.84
